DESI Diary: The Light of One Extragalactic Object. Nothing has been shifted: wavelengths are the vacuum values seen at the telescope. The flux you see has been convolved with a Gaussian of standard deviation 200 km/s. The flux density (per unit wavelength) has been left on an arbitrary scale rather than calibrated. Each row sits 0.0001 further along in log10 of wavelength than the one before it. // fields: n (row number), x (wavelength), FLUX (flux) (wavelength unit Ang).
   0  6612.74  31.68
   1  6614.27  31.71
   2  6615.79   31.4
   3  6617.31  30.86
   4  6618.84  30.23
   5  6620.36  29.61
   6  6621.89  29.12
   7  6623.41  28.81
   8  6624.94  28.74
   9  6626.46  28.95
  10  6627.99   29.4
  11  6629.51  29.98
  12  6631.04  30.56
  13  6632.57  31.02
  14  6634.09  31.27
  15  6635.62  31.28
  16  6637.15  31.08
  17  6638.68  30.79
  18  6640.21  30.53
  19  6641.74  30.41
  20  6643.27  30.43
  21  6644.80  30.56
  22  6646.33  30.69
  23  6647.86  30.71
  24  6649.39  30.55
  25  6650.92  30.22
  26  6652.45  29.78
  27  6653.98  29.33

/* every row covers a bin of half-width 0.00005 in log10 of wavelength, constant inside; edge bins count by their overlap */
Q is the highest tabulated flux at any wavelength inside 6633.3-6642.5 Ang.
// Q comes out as 31.28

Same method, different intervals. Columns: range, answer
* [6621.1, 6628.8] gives 29.4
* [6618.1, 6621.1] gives 30.23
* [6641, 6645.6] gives 30.56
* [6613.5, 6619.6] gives 31.71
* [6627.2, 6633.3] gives 31.02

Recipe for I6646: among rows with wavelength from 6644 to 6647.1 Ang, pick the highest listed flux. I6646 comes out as 30.69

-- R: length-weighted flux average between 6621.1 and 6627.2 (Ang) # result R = 28.9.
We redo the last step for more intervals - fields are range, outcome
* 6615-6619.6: 30.9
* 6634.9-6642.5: 30.8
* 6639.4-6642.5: 30.5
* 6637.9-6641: 30.6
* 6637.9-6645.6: 30.5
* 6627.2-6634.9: 30.5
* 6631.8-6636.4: 31.2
